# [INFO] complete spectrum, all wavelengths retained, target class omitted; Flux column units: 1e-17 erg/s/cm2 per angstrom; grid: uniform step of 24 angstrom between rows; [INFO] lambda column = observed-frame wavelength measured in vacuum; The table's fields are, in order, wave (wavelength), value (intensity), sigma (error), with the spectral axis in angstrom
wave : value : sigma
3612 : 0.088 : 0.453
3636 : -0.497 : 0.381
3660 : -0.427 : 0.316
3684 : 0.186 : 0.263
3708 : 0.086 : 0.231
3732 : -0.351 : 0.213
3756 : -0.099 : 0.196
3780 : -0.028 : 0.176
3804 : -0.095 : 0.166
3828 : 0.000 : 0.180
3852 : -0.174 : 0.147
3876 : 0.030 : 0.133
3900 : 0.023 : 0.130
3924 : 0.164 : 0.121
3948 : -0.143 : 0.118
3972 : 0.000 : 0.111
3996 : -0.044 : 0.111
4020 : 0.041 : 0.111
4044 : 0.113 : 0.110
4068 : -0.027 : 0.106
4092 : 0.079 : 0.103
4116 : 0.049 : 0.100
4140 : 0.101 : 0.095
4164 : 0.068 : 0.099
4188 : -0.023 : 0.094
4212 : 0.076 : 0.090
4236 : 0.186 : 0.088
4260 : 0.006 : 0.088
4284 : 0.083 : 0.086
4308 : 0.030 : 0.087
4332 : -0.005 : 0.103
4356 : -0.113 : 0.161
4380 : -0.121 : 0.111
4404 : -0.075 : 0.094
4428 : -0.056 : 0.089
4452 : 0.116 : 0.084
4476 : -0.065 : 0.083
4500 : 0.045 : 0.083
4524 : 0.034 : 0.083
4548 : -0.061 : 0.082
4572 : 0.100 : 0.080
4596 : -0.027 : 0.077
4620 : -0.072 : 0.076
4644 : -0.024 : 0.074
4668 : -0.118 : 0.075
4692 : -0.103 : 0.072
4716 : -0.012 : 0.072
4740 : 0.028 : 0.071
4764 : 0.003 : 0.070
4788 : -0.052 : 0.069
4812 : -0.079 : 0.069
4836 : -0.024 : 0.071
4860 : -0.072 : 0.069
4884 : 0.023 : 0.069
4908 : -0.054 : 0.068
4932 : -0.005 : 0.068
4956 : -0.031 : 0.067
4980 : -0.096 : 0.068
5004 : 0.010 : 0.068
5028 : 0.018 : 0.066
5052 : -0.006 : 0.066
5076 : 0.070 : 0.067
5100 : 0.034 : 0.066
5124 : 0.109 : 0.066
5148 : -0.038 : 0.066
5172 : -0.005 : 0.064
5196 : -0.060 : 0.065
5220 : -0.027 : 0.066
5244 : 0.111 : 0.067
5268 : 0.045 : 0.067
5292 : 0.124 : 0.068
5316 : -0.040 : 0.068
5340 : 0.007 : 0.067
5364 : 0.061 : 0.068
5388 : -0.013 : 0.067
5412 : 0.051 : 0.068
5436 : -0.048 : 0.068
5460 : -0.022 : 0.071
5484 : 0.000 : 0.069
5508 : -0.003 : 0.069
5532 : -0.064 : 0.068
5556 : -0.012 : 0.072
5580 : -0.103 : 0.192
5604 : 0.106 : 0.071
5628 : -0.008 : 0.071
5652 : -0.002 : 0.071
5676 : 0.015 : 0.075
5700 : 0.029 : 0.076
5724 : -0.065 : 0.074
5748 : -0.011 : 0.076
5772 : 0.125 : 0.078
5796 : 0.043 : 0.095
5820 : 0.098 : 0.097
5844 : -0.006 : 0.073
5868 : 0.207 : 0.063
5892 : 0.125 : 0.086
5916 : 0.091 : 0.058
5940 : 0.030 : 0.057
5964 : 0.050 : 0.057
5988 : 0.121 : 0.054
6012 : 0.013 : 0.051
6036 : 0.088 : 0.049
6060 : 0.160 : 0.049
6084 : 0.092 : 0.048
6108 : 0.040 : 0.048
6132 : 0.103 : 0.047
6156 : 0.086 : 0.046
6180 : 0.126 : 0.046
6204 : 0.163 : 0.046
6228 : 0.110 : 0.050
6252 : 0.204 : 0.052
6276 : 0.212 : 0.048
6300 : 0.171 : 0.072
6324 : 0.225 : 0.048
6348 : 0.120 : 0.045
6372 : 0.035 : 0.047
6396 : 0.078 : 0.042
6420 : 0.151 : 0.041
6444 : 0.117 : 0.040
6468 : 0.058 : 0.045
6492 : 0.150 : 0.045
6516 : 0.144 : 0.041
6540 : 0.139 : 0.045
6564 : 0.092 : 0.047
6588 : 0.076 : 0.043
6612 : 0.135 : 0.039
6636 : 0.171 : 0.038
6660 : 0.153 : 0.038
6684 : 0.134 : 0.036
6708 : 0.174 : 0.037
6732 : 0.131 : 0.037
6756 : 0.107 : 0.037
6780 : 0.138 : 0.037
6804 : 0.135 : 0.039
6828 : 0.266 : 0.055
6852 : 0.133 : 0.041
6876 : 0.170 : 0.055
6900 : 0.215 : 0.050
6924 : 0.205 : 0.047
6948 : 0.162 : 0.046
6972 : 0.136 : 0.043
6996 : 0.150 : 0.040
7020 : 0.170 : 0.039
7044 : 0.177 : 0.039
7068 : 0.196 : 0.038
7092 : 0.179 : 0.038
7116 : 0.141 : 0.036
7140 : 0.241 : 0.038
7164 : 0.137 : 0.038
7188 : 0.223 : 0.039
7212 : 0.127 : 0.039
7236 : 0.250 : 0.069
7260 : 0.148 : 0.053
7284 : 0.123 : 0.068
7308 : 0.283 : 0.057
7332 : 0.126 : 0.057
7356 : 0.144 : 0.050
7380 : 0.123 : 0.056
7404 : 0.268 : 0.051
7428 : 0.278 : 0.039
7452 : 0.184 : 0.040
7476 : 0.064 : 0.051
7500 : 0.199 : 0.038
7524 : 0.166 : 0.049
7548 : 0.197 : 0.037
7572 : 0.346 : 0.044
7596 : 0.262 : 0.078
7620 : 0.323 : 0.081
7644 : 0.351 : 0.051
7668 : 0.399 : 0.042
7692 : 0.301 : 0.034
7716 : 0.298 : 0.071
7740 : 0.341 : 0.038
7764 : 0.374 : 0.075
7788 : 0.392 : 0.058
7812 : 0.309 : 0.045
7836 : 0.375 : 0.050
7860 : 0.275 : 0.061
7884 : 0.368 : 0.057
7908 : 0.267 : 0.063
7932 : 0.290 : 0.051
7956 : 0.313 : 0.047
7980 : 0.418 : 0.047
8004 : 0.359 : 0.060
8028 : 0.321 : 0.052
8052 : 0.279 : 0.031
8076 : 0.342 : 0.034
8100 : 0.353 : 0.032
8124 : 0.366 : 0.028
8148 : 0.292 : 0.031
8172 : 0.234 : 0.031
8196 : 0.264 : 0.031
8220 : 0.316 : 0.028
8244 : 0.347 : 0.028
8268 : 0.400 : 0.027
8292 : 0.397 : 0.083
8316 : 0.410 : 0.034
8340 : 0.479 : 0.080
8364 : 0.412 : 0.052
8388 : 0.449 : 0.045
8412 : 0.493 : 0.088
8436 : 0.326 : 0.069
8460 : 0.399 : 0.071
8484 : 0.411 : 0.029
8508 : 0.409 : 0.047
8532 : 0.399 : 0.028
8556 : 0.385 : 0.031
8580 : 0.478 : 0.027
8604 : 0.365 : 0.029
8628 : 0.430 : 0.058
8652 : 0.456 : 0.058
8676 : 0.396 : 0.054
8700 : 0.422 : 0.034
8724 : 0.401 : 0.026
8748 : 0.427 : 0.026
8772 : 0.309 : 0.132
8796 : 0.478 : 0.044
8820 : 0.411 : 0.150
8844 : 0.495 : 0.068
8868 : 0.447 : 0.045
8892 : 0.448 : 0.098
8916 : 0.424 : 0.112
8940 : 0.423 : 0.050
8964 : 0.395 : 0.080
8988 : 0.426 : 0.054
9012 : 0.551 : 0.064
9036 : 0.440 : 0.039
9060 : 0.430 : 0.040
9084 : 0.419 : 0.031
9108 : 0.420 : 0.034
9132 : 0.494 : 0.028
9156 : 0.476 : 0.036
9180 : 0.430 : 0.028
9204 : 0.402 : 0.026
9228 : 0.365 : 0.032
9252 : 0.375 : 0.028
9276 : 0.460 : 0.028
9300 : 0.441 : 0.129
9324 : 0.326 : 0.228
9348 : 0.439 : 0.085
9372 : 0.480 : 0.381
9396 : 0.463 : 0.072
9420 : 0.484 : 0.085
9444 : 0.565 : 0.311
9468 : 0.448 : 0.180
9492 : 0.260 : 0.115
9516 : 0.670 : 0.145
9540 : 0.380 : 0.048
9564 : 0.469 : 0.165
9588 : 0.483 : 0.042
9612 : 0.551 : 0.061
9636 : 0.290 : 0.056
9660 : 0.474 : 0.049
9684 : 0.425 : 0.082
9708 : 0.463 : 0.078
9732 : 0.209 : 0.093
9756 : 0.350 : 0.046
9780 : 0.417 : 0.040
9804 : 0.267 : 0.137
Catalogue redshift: 0.90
